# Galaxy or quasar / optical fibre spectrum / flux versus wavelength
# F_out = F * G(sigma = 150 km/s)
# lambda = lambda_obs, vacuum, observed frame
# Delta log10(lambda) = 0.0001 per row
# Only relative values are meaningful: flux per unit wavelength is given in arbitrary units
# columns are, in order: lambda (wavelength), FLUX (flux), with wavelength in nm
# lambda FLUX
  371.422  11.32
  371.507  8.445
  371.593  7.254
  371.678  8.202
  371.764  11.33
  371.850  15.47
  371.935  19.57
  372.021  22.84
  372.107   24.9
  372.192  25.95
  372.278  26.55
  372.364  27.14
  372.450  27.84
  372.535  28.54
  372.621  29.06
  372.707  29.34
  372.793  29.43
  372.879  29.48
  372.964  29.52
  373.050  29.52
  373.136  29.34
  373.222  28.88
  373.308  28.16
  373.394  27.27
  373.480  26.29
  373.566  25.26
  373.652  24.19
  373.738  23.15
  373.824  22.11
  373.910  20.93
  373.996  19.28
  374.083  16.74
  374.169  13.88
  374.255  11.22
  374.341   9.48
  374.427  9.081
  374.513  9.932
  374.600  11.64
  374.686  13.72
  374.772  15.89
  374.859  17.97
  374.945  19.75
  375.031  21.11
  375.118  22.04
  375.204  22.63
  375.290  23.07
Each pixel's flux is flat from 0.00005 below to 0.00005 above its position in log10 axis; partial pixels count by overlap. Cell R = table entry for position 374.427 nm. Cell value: 9.081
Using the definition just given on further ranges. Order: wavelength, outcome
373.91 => 20.93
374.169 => 13.88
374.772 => 15.89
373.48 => 26.29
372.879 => 29.48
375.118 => 22.04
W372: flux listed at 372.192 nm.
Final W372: 25.95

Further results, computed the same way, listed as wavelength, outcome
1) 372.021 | 22.84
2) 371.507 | 8.445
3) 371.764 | 11.33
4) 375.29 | 23.07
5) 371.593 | 7.254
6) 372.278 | 26.55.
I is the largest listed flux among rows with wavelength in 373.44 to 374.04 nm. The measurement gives 26.29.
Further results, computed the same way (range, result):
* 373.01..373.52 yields 29.52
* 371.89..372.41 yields 27.14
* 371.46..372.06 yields 22.84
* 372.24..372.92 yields 29.48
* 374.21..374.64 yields 11.64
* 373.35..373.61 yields 27.27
